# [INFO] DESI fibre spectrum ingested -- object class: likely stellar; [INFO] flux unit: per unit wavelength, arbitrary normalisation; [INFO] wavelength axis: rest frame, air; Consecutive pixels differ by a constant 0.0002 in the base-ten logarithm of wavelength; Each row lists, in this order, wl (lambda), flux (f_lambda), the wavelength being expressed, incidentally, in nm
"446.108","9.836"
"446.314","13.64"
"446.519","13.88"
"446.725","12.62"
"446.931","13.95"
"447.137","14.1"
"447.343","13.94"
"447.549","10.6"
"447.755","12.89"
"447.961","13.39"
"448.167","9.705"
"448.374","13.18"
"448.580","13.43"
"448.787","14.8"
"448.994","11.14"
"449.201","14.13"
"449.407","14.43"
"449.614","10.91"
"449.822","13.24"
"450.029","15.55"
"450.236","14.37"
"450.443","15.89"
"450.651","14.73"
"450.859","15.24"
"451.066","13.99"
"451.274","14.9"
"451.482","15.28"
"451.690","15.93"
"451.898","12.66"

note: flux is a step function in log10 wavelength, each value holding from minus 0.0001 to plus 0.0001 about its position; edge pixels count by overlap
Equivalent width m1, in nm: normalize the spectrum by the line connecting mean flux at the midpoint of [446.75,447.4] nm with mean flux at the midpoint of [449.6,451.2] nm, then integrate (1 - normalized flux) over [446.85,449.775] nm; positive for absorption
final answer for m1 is 0.24 nm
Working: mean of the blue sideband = 13.8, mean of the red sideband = 14.4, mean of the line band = 12.9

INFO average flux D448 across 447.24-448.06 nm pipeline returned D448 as 12.7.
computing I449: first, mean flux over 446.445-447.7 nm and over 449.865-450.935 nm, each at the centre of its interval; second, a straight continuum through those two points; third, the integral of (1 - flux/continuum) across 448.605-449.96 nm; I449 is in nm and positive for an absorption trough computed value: 0.11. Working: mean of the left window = 13.1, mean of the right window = 15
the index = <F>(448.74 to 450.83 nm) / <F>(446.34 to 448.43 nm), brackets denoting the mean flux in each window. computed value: 1.09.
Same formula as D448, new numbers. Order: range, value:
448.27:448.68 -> 13.3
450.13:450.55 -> 15.1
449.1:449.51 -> 14.3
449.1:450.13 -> 13.6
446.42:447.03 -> 13.5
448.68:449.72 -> 13.1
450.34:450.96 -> 15.3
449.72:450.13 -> 14.4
